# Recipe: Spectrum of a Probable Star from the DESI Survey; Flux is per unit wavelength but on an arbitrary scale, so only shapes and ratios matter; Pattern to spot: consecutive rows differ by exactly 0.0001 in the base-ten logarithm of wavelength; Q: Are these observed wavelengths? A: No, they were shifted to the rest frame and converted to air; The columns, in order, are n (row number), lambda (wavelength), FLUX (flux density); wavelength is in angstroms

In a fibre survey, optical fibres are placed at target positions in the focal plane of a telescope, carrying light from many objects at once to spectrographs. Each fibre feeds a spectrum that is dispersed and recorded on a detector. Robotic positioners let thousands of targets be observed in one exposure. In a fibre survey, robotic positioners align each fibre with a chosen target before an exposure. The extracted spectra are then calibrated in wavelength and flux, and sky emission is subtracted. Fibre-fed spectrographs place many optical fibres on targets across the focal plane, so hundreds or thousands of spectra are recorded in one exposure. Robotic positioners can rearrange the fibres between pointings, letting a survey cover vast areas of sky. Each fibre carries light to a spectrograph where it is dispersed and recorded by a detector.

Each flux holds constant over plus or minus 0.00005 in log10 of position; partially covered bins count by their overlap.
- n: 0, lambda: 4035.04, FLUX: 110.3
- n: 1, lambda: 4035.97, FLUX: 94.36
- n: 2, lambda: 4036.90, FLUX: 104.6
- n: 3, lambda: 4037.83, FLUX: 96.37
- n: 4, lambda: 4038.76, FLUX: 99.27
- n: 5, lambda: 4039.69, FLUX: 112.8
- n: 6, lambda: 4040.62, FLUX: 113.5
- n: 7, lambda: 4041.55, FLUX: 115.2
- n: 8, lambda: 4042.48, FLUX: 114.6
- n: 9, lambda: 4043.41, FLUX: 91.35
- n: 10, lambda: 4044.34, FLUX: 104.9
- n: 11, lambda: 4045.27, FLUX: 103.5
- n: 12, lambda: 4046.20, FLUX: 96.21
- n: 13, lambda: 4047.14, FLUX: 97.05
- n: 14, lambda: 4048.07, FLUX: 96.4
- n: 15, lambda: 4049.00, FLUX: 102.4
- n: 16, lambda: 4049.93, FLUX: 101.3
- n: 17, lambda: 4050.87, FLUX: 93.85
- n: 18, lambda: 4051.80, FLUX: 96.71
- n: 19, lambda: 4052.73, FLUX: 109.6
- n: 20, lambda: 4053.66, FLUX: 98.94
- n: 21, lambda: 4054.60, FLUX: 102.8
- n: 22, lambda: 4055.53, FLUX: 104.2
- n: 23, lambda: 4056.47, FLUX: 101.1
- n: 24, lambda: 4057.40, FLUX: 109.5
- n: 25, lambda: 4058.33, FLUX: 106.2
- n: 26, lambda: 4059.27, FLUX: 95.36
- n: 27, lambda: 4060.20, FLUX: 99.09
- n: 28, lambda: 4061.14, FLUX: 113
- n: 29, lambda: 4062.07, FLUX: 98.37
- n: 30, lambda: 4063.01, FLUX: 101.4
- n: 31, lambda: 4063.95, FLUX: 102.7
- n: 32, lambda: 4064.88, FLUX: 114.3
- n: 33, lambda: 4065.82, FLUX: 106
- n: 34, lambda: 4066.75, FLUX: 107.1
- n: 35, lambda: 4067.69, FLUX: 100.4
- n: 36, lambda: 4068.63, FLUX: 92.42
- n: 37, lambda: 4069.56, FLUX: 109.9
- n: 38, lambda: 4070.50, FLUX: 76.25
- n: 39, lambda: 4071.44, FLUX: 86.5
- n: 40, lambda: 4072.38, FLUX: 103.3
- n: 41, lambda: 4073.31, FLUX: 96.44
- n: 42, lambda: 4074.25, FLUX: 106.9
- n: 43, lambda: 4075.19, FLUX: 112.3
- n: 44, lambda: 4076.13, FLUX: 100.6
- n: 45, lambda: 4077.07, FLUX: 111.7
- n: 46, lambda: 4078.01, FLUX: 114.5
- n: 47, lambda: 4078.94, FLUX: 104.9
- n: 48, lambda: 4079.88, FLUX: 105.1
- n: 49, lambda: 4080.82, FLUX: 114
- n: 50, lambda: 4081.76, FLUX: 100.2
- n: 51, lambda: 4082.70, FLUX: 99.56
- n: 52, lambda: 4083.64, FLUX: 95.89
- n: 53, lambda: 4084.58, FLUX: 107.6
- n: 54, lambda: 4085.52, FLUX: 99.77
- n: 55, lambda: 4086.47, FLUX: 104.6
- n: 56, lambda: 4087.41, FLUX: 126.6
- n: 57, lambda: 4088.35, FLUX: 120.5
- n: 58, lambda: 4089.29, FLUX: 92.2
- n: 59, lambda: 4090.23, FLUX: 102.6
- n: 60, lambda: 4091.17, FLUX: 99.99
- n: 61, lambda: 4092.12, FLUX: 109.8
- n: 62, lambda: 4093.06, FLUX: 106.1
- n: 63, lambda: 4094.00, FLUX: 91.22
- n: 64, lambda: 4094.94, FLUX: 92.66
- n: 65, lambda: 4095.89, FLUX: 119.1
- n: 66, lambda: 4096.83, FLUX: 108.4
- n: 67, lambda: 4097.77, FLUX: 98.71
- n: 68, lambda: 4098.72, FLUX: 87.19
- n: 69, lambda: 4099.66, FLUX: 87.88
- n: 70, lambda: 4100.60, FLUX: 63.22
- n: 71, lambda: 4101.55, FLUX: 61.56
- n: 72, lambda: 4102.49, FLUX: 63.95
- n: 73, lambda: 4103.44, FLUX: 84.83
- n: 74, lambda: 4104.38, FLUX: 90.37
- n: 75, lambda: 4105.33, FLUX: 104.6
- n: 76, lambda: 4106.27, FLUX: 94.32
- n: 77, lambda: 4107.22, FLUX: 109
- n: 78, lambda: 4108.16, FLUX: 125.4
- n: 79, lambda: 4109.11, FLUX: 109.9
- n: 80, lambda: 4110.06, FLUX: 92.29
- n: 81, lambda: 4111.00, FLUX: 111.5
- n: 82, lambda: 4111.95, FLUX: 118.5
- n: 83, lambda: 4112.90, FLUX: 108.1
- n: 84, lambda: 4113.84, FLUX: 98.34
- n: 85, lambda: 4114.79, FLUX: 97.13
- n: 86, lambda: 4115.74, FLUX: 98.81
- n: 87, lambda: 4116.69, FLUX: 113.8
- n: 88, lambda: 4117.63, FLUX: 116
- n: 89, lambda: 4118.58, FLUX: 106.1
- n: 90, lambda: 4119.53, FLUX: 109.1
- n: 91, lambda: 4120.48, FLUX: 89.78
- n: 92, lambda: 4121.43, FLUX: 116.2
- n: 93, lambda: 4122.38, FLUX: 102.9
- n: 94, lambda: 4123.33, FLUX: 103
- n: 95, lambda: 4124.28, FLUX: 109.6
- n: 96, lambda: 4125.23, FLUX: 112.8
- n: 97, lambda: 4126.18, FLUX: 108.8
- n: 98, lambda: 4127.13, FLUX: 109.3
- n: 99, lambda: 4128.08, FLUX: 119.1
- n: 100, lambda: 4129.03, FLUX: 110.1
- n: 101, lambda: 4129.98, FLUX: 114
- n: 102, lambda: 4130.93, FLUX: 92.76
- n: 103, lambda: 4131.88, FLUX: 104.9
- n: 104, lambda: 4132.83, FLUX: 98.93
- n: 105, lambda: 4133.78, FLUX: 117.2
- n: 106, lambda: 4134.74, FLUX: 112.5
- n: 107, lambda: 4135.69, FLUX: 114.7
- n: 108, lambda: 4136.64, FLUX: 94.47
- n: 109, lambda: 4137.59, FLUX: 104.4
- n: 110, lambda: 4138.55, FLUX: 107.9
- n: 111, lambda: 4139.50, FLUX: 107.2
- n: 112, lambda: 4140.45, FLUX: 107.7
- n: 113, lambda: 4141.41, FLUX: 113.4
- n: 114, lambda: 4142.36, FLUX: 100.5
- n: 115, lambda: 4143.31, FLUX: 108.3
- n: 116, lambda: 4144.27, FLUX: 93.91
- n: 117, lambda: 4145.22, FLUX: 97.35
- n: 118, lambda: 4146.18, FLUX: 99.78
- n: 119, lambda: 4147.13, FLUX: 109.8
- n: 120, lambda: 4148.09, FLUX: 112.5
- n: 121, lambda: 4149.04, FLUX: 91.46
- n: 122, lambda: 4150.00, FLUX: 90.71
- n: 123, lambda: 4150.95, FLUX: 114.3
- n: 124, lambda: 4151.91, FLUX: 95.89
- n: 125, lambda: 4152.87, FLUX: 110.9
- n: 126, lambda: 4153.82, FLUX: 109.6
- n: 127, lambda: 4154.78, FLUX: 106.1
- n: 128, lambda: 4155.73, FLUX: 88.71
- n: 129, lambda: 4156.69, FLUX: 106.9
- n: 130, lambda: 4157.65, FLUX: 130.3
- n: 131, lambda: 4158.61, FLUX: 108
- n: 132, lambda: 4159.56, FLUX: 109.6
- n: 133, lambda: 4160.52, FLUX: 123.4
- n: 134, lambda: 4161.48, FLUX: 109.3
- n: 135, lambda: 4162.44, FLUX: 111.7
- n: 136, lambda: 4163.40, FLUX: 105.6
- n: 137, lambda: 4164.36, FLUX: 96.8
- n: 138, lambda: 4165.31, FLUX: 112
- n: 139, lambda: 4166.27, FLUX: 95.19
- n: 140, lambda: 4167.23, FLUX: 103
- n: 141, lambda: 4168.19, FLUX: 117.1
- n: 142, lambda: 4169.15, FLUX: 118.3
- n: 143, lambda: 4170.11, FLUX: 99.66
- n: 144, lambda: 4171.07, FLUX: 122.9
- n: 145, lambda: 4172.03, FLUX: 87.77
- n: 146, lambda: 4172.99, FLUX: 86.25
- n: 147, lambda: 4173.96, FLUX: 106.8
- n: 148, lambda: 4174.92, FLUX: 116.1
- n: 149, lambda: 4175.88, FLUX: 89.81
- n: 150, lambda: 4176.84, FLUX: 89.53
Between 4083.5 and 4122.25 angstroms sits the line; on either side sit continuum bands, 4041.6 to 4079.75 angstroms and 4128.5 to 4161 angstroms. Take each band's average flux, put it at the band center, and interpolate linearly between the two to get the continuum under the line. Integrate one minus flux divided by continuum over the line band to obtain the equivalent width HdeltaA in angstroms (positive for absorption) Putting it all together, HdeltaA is 1.2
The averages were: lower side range 102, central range 101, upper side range 106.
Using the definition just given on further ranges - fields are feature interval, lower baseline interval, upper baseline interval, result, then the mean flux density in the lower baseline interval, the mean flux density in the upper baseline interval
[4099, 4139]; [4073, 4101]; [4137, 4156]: 0.29 angstroms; 103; 104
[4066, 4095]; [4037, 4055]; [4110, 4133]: 0.38 angstroms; 102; 107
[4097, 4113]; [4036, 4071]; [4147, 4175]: 1.46 angstroms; 102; 106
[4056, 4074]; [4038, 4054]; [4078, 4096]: 0.46 angstroms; 103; 105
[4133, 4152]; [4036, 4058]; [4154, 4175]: 0.28 angstroms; 103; 107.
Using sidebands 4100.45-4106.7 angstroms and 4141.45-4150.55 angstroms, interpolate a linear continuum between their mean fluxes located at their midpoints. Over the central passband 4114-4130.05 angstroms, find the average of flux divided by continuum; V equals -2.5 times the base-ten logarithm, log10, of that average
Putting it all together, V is -0.195 mag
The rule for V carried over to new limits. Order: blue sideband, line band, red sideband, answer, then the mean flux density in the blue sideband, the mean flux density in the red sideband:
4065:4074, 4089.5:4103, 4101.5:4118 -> 0.09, 98.5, 101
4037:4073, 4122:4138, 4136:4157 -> -0.05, 102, 103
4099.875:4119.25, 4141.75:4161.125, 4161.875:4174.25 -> -0.03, 98.4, 105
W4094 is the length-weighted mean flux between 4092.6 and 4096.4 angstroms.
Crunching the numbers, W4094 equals 102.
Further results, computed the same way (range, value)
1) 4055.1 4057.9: 105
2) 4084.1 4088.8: 112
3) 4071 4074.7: 98.4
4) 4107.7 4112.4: 111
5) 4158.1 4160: 109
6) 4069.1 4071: 92.6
